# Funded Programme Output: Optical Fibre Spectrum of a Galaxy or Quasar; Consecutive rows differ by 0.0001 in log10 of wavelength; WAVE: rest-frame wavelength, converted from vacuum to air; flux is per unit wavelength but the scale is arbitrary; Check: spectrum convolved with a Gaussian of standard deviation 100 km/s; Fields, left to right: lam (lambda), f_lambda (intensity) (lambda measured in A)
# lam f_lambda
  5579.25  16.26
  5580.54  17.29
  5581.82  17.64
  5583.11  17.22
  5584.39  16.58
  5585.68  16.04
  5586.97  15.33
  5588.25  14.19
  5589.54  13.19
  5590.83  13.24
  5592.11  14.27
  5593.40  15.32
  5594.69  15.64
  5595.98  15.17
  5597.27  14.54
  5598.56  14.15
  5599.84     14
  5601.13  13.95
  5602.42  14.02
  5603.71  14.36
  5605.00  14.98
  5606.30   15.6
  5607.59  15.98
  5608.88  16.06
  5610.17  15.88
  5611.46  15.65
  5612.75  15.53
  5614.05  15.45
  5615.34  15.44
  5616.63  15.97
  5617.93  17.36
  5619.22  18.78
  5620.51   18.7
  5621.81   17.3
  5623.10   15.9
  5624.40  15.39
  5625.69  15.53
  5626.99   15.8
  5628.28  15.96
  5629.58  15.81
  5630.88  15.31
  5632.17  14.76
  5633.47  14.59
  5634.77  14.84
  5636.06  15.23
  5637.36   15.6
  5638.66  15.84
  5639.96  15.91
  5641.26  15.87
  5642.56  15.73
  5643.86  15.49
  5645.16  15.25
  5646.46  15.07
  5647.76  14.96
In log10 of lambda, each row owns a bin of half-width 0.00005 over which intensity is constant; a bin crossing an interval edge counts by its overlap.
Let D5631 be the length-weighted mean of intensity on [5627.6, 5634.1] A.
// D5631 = 15.3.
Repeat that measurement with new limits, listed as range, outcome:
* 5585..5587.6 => 15.7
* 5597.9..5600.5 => 14.1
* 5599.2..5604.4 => 14.1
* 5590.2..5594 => 14.3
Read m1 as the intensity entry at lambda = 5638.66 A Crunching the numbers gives 15.84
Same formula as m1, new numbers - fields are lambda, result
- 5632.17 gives 14.76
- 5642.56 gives 15.73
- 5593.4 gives 15.32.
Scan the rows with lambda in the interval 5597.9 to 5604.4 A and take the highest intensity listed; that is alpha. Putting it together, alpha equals 14.36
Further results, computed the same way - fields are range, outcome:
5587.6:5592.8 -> 14.27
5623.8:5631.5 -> 15.96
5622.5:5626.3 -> 15.9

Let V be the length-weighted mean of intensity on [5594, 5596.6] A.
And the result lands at 15.4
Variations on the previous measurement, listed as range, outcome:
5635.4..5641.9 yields 15.7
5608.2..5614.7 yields 15.7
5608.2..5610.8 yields 16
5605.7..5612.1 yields 15.9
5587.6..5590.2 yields 13.7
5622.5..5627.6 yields 15.6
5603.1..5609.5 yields 15.4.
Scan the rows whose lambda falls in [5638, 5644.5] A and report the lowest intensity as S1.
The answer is 15.49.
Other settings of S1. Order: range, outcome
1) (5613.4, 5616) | 15.44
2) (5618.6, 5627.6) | 15.39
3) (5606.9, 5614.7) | 15.45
